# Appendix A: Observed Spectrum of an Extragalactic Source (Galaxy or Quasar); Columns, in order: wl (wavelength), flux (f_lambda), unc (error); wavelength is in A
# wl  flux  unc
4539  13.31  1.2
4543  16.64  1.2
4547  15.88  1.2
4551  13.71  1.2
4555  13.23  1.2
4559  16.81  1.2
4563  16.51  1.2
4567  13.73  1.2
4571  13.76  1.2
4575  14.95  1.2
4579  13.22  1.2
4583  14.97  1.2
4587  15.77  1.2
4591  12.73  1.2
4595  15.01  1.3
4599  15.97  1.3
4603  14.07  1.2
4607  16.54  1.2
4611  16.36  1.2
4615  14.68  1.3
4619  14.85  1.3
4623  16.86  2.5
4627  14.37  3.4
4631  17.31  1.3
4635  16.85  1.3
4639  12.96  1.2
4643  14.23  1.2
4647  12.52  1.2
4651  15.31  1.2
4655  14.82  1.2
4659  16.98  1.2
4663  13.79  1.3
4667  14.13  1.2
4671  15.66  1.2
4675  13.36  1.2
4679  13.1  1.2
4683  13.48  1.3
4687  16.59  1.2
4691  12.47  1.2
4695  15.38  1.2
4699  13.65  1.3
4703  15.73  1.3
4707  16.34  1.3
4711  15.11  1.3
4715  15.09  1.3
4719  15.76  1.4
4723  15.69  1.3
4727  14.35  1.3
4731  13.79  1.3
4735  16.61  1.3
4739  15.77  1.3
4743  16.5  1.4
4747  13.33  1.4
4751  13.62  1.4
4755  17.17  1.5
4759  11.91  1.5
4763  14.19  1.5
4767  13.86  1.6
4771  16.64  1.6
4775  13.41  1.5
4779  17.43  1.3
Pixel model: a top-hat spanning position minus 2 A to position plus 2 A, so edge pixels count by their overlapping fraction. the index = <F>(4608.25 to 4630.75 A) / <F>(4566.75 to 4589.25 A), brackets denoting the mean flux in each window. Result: 1.1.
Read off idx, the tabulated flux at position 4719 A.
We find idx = 15.76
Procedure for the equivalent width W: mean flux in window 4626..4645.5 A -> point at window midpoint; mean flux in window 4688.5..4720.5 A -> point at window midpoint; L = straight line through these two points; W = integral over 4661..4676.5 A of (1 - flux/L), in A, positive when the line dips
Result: 0.8 A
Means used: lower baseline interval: 15.1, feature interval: 14.3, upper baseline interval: 15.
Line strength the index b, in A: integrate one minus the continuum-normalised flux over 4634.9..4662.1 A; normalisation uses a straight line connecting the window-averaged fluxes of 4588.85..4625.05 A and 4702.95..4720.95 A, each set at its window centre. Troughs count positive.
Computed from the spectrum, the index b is 1.3 A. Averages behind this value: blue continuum 15.2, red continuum 15.6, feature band 14.6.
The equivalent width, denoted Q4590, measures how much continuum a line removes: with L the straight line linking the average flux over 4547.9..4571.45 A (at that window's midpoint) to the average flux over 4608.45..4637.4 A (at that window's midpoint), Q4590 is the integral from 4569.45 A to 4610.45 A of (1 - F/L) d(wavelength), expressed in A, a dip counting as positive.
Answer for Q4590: 1.4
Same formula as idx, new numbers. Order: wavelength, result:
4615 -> 14.68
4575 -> 14.95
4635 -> 16.85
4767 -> 13.86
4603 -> 14.07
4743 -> 16.5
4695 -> 15.38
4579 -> 13.22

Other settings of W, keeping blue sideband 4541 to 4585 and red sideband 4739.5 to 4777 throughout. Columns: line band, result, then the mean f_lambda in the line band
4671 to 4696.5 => 0.9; 14.2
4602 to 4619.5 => -0.7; 15.4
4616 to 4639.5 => -1.4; 15.7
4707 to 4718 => -0.6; 15.4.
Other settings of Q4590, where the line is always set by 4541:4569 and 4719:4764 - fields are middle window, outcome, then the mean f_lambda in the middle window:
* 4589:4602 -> 0.5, 14.5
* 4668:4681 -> 0.8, 14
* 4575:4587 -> 0.5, 14.5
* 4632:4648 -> 0.7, 14.4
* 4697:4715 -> -0.3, 15.2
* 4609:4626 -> -0.6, 15.6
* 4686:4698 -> 0.3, 14.6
